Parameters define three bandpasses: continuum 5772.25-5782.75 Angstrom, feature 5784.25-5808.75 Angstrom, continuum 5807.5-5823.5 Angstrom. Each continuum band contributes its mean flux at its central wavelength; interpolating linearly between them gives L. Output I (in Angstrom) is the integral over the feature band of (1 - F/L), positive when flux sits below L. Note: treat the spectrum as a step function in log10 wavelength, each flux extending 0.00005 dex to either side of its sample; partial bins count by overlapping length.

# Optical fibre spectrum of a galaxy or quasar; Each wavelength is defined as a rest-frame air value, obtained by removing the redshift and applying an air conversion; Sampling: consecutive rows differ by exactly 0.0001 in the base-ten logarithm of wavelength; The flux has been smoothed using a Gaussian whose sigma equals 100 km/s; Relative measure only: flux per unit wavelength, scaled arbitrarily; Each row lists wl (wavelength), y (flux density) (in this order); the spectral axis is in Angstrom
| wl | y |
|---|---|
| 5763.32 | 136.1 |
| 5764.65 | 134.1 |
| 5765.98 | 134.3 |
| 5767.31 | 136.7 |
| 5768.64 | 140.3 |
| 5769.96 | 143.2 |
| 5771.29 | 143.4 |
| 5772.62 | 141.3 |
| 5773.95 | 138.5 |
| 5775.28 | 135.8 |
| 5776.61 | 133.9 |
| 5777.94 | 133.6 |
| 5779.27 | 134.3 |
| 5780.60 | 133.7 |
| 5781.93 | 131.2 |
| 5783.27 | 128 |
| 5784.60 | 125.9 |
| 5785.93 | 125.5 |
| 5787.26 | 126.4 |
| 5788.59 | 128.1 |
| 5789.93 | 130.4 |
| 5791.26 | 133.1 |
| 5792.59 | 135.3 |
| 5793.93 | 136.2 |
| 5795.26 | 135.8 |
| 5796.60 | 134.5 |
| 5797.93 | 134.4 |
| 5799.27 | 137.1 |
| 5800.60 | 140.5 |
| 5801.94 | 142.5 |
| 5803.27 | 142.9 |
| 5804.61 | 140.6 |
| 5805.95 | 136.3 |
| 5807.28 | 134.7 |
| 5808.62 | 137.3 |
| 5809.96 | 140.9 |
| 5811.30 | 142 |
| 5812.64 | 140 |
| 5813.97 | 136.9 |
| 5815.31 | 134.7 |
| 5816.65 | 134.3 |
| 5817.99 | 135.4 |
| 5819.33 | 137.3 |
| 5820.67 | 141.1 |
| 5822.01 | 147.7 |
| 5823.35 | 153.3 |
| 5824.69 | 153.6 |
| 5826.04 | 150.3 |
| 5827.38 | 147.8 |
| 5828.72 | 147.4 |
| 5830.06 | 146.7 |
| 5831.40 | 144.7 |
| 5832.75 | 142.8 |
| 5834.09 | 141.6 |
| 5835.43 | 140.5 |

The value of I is 0.5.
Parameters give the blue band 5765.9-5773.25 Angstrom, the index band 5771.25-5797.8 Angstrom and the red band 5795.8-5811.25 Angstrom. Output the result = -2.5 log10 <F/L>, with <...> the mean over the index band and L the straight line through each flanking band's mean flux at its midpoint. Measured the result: 0.052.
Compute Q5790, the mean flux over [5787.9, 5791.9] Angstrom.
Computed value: 130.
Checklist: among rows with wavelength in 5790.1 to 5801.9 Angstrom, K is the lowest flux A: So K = 133.1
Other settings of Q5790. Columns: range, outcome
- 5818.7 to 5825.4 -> 147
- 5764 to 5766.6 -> 134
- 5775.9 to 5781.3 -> 134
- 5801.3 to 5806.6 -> 141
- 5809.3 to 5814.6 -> 140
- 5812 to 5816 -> 137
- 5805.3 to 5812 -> 138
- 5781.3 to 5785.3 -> 128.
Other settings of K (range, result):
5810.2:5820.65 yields 134.3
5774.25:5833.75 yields 125.5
